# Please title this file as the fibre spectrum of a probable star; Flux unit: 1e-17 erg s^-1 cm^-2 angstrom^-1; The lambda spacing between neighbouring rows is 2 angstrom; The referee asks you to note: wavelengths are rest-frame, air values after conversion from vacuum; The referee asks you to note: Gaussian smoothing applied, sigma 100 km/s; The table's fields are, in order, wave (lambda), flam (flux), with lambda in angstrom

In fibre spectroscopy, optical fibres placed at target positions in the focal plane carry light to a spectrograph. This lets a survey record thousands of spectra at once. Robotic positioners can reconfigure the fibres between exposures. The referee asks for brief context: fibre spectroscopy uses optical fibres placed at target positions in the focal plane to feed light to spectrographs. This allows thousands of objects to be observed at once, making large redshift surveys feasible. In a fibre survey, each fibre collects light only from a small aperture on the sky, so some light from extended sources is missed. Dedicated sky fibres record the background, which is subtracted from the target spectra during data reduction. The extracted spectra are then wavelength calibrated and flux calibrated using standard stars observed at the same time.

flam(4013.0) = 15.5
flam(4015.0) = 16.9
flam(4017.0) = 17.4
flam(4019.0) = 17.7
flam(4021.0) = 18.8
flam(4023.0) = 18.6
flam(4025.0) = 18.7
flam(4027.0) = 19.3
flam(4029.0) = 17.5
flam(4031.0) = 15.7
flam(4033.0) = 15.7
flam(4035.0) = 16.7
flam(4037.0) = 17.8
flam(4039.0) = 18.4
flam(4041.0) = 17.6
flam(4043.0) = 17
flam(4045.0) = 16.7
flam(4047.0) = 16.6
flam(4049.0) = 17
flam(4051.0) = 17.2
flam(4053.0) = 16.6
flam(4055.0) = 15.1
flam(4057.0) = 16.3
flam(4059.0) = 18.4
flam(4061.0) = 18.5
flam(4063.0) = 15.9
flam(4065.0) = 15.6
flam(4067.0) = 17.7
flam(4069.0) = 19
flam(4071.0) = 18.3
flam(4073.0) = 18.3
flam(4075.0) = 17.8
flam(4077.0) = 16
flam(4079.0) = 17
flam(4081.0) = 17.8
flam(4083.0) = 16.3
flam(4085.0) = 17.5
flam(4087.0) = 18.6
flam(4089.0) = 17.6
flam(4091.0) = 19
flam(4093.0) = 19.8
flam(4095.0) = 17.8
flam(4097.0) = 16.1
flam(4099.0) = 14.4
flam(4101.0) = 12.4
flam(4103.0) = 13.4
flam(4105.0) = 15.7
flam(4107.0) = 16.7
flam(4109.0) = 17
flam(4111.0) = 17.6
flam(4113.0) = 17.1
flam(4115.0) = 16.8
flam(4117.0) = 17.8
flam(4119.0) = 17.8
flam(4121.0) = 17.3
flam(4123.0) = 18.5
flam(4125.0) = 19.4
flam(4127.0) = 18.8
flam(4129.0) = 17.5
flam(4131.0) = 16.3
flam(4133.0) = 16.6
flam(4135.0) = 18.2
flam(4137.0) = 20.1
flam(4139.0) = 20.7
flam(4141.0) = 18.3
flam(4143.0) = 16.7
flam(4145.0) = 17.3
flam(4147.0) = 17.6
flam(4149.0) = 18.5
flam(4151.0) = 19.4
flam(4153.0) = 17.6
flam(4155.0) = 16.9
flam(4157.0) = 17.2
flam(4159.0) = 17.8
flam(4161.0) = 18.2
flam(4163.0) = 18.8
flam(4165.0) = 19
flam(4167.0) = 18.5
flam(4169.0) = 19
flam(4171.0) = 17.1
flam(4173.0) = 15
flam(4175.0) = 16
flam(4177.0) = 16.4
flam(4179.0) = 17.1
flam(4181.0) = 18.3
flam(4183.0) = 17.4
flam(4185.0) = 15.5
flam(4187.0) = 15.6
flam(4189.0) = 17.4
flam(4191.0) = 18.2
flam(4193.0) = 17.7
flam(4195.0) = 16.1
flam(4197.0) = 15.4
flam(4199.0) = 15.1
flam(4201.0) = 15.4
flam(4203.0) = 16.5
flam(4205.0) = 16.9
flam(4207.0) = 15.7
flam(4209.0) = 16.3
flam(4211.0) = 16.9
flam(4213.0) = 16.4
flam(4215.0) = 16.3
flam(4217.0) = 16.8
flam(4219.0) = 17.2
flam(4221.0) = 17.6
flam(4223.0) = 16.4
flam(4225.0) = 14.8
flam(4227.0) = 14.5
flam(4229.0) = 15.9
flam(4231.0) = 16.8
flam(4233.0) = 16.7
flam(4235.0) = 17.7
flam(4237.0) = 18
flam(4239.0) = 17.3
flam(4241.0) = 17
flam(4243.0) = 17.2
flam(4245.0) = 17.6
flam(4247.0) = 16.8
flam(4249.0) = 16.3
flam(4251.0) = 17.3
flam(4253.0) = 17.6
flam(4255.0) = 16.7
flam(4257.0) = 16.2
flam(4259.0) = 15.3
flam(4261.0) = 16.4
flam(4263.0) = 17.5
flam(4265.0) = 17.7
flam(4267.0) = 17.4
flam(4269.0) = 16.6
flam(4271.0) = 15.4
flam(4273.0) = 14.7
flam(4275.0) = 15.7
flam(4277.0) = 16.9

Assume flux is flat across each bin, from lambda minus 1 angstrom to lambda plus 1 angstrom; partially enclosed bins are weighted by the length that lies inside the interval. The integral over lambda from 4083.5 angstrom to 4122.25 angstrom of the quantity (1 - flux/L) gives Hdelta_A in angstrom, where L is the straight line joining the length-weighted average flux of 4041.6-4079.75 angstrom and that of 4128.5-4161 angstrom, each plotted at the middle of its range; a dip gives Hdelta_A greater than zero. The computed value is 1.4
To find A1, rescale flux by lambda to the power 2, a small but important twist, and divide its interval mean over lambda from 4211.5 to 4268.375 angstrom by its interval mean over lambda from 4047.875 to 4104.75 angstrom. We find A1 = 1.07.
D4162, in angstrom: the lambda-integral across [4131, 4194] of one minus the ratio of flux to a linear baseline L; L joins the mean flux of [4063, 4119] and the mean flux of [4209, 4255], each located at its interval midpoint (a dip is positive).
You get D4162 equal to -2.9 angstrom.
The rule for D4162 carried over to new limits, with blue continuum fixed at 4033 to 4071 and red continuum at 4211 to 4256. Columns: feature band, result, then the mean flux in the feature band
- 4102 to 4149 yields -1.6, 17.6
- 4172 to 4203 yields 0.8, 16.4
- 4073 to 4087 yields -0.2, 17.3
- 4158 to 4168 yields -0.9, 18.5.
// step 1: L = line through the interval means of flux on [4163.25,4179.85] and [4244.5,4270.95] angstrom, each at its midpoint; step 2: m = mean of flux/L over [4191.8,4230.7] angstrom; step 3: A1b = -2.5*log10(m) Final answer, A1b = 0.06 mag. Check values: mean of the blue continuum 17.3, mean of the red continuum 16.8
